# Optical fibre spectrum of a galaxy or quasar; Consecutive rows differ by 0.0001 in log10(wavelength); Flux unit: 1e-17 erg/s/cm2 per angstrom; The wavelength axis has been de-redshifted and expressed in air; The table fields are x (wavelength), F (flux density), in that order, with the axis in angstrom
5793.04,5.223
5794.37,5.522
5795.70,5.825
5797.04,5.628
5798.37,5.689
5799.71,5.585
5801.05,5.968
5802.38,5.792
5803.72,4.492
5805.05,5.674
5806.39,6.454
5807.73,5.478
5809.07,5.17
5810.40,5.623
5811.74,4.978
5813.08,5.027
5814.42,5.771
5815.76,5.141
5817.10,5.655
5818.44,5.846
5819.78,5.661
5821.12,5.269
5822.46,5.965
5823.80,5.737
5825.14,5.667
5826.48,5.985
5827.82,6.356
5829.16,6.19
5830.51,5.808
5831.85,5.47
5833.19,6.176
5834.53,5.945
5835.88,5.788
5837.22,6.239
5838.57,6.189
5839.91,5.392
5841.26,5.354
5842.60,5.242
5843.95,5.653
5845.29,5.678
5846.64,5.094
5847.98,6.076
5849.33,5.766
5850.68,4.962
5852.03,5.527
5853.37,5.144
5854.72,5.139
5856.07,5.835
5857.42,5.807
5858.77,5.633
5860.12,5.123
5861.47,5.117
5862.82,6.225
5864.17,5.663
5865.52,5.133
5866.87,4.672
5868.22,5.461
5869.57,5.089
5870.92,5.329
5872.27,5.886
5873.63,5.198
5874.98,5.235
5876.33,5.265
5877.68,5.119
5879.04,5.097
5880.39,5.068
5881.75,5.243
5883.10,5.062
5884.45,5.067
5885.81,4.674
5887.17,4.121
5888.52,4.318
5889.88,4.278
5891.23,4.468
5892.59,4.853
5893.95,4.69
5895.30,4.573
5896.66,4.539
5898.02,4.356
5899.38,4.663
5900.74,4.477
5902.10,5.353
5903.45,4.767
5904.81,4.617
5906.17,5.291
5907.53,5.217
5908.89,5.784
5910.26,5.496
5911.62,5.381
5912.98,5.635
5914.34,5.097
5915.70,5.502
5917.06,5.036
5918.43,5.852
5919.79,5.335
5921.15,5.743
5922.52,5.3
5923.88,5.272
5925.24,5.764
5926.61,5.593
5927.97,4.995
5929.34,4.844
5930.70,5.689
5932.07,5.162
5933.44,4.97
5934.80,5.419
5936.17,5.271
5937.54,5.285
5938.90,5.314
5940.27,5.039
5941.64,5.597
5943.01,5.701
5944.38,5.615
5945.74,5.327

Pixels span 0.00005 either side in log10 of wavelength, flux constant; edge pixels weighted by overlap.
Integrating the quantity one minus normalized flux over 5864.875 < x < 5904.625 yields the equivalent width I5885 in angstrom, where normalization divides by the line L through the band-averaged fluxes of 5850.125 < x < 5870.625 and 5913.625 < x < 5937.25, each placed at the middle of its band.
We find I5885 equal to 3.5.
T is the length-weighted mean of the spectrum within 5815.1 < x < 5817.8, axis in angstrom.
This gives 5.4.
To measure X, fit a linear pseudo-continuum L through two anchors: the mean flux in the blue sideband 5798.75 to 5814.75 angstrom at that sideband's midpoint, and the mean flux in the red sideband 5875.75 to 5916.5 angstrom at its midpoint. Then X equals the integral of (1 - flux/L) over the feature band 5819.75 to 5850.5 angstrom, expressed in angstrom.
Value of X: -2.5 angstrom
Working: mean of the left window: 5.5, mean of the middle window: 5.76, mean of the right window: 4.94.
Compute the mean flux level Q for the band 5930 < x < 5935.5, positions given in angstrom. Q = 5.31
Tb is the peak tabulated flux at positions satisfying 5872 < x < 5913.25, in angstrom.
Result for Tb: 5.886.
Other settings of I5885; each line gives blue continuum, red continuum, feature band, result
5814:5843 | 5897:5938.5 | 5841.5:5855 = 0.5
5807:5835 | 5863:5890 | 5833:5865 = -1.4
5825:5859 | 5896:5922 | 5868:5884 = 0.5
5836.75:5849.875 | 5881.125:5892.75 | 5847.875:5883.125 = -1.4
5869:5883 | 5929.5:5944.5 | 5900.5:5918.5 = 0.2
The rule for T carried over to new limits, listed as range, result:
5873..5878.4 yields 5.21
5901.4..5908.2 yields 5.05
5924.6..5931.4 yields 5.37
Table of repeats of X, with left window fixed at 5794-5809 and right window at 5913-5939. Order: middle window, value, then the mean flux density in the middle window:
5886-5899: 2.3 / 4.48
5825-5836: -0.8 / 5.95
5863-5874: 0.3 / 5.35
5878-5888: 1.0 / 4.9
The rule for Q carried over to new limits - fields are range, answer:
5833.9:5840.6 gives 5.9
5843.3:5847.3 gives 5.48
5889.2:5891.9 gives 4.38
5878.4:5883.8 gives 5.12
